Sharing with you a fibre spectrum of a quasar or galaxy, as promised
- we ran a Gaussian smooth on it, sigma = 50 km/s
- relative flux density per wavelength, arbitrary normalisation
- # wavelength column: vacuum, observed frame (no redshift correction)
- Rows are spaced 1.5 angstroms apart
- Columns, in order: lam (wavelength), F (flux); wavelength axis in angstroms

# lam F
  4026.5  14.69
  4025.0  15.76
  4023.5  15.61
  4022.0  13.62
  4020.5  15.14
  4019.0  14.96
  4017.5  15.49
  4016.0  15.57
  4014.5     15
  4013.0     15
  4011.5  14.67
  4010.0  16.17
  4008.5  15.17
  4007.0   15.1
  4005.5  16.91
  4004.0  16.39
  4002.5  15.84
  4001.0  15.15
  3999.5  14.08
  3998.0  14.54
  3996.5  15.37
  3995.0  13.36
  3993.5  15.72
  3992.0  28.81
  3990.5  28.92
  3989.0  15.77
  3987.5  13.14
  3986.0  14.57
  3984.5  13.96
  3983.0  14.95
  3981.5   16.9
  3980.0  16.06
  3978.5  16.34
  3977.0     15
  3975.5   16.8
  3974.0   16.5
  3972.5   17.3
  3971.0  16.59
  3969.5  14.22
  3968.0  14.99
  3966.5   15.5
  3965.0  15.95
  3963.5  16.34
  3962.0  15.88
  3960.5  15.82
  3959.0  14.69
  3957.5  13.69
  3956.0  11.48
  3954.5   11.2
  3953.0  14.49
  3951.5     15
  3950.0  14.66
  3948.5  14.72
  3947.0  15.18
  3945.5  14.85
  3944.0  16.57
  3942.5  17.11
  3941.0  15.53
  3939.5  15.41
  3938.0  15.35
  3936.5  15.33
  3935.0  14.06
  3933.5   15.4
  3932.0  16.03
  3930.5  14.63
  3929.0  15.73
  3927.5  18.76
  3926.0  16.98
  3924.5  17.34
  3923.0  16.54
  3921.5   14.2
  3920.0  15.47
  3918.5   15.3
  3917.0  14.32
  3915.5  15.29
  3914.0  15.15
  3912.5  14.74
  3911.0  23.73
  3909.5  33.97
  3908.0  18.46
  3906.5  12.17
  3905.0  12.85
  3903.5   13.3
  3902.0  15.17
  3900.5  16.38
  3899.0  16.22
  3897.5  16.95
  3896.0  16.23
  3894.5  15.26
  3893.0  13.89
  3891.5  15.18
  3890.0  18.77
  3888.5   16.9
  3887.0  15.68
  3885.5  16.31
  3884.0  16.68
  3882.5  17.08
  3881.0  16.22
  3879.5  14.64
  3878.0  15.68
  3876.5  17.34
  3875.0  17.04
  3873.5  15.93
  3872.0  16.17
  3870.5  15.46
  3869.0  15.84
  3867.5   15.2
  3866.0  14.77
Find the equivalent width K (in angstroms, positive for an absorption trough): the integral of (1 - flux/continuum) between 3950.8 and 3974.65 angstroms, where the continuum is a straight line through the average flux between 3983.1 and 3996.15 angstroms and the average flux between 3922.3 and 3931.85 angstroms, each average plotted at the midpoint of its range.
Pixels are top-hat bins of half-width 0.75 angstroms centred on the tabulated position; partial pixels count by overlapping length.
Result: 3.2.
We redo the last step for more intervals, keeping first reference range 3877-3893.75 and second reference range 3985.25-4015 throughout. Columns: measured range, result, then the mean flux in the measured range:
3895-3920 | -1.0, 16.8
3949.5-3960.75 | 1.8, 13.8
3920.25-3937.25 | 0.4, 15.9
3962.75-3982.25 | 0.4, 16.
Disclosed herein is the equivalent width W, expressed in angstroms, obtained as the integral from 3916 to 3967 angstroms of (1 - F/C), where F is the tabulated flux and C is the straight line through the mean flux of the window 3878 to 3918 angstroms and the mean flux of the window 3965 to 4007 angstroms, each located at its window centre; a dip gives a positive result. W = 3.7 angstroms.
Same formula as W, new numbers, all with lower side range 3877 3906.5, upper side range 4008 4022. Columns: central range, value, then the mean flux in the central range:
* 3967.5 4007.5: -3.05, 16.4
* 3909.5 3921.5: -1.29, 17.3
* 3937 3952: 0.01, 15.4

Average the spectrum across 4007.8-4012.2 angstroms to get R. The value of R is 15.3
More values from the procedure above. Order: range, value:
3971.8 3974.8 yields 16.9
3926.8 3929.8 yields 17.2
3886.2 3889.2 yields 16.3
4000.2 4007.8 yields 15.9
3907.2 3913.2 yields 22.7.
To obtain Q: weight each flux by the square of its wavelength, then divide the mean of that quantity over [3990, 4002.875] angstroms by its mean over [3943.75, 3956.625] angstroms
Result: 1.29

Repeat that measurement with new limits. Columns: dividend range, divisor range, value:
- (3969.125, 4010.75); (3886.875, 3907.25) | 1.12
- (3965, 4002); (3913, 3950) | 1.08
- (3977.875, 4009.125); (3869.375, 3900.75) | 1.08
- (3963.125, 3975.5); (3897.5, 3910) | 0.97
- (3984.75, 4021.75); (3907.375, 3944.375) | 1.00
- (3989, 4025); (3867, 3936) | 1.06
